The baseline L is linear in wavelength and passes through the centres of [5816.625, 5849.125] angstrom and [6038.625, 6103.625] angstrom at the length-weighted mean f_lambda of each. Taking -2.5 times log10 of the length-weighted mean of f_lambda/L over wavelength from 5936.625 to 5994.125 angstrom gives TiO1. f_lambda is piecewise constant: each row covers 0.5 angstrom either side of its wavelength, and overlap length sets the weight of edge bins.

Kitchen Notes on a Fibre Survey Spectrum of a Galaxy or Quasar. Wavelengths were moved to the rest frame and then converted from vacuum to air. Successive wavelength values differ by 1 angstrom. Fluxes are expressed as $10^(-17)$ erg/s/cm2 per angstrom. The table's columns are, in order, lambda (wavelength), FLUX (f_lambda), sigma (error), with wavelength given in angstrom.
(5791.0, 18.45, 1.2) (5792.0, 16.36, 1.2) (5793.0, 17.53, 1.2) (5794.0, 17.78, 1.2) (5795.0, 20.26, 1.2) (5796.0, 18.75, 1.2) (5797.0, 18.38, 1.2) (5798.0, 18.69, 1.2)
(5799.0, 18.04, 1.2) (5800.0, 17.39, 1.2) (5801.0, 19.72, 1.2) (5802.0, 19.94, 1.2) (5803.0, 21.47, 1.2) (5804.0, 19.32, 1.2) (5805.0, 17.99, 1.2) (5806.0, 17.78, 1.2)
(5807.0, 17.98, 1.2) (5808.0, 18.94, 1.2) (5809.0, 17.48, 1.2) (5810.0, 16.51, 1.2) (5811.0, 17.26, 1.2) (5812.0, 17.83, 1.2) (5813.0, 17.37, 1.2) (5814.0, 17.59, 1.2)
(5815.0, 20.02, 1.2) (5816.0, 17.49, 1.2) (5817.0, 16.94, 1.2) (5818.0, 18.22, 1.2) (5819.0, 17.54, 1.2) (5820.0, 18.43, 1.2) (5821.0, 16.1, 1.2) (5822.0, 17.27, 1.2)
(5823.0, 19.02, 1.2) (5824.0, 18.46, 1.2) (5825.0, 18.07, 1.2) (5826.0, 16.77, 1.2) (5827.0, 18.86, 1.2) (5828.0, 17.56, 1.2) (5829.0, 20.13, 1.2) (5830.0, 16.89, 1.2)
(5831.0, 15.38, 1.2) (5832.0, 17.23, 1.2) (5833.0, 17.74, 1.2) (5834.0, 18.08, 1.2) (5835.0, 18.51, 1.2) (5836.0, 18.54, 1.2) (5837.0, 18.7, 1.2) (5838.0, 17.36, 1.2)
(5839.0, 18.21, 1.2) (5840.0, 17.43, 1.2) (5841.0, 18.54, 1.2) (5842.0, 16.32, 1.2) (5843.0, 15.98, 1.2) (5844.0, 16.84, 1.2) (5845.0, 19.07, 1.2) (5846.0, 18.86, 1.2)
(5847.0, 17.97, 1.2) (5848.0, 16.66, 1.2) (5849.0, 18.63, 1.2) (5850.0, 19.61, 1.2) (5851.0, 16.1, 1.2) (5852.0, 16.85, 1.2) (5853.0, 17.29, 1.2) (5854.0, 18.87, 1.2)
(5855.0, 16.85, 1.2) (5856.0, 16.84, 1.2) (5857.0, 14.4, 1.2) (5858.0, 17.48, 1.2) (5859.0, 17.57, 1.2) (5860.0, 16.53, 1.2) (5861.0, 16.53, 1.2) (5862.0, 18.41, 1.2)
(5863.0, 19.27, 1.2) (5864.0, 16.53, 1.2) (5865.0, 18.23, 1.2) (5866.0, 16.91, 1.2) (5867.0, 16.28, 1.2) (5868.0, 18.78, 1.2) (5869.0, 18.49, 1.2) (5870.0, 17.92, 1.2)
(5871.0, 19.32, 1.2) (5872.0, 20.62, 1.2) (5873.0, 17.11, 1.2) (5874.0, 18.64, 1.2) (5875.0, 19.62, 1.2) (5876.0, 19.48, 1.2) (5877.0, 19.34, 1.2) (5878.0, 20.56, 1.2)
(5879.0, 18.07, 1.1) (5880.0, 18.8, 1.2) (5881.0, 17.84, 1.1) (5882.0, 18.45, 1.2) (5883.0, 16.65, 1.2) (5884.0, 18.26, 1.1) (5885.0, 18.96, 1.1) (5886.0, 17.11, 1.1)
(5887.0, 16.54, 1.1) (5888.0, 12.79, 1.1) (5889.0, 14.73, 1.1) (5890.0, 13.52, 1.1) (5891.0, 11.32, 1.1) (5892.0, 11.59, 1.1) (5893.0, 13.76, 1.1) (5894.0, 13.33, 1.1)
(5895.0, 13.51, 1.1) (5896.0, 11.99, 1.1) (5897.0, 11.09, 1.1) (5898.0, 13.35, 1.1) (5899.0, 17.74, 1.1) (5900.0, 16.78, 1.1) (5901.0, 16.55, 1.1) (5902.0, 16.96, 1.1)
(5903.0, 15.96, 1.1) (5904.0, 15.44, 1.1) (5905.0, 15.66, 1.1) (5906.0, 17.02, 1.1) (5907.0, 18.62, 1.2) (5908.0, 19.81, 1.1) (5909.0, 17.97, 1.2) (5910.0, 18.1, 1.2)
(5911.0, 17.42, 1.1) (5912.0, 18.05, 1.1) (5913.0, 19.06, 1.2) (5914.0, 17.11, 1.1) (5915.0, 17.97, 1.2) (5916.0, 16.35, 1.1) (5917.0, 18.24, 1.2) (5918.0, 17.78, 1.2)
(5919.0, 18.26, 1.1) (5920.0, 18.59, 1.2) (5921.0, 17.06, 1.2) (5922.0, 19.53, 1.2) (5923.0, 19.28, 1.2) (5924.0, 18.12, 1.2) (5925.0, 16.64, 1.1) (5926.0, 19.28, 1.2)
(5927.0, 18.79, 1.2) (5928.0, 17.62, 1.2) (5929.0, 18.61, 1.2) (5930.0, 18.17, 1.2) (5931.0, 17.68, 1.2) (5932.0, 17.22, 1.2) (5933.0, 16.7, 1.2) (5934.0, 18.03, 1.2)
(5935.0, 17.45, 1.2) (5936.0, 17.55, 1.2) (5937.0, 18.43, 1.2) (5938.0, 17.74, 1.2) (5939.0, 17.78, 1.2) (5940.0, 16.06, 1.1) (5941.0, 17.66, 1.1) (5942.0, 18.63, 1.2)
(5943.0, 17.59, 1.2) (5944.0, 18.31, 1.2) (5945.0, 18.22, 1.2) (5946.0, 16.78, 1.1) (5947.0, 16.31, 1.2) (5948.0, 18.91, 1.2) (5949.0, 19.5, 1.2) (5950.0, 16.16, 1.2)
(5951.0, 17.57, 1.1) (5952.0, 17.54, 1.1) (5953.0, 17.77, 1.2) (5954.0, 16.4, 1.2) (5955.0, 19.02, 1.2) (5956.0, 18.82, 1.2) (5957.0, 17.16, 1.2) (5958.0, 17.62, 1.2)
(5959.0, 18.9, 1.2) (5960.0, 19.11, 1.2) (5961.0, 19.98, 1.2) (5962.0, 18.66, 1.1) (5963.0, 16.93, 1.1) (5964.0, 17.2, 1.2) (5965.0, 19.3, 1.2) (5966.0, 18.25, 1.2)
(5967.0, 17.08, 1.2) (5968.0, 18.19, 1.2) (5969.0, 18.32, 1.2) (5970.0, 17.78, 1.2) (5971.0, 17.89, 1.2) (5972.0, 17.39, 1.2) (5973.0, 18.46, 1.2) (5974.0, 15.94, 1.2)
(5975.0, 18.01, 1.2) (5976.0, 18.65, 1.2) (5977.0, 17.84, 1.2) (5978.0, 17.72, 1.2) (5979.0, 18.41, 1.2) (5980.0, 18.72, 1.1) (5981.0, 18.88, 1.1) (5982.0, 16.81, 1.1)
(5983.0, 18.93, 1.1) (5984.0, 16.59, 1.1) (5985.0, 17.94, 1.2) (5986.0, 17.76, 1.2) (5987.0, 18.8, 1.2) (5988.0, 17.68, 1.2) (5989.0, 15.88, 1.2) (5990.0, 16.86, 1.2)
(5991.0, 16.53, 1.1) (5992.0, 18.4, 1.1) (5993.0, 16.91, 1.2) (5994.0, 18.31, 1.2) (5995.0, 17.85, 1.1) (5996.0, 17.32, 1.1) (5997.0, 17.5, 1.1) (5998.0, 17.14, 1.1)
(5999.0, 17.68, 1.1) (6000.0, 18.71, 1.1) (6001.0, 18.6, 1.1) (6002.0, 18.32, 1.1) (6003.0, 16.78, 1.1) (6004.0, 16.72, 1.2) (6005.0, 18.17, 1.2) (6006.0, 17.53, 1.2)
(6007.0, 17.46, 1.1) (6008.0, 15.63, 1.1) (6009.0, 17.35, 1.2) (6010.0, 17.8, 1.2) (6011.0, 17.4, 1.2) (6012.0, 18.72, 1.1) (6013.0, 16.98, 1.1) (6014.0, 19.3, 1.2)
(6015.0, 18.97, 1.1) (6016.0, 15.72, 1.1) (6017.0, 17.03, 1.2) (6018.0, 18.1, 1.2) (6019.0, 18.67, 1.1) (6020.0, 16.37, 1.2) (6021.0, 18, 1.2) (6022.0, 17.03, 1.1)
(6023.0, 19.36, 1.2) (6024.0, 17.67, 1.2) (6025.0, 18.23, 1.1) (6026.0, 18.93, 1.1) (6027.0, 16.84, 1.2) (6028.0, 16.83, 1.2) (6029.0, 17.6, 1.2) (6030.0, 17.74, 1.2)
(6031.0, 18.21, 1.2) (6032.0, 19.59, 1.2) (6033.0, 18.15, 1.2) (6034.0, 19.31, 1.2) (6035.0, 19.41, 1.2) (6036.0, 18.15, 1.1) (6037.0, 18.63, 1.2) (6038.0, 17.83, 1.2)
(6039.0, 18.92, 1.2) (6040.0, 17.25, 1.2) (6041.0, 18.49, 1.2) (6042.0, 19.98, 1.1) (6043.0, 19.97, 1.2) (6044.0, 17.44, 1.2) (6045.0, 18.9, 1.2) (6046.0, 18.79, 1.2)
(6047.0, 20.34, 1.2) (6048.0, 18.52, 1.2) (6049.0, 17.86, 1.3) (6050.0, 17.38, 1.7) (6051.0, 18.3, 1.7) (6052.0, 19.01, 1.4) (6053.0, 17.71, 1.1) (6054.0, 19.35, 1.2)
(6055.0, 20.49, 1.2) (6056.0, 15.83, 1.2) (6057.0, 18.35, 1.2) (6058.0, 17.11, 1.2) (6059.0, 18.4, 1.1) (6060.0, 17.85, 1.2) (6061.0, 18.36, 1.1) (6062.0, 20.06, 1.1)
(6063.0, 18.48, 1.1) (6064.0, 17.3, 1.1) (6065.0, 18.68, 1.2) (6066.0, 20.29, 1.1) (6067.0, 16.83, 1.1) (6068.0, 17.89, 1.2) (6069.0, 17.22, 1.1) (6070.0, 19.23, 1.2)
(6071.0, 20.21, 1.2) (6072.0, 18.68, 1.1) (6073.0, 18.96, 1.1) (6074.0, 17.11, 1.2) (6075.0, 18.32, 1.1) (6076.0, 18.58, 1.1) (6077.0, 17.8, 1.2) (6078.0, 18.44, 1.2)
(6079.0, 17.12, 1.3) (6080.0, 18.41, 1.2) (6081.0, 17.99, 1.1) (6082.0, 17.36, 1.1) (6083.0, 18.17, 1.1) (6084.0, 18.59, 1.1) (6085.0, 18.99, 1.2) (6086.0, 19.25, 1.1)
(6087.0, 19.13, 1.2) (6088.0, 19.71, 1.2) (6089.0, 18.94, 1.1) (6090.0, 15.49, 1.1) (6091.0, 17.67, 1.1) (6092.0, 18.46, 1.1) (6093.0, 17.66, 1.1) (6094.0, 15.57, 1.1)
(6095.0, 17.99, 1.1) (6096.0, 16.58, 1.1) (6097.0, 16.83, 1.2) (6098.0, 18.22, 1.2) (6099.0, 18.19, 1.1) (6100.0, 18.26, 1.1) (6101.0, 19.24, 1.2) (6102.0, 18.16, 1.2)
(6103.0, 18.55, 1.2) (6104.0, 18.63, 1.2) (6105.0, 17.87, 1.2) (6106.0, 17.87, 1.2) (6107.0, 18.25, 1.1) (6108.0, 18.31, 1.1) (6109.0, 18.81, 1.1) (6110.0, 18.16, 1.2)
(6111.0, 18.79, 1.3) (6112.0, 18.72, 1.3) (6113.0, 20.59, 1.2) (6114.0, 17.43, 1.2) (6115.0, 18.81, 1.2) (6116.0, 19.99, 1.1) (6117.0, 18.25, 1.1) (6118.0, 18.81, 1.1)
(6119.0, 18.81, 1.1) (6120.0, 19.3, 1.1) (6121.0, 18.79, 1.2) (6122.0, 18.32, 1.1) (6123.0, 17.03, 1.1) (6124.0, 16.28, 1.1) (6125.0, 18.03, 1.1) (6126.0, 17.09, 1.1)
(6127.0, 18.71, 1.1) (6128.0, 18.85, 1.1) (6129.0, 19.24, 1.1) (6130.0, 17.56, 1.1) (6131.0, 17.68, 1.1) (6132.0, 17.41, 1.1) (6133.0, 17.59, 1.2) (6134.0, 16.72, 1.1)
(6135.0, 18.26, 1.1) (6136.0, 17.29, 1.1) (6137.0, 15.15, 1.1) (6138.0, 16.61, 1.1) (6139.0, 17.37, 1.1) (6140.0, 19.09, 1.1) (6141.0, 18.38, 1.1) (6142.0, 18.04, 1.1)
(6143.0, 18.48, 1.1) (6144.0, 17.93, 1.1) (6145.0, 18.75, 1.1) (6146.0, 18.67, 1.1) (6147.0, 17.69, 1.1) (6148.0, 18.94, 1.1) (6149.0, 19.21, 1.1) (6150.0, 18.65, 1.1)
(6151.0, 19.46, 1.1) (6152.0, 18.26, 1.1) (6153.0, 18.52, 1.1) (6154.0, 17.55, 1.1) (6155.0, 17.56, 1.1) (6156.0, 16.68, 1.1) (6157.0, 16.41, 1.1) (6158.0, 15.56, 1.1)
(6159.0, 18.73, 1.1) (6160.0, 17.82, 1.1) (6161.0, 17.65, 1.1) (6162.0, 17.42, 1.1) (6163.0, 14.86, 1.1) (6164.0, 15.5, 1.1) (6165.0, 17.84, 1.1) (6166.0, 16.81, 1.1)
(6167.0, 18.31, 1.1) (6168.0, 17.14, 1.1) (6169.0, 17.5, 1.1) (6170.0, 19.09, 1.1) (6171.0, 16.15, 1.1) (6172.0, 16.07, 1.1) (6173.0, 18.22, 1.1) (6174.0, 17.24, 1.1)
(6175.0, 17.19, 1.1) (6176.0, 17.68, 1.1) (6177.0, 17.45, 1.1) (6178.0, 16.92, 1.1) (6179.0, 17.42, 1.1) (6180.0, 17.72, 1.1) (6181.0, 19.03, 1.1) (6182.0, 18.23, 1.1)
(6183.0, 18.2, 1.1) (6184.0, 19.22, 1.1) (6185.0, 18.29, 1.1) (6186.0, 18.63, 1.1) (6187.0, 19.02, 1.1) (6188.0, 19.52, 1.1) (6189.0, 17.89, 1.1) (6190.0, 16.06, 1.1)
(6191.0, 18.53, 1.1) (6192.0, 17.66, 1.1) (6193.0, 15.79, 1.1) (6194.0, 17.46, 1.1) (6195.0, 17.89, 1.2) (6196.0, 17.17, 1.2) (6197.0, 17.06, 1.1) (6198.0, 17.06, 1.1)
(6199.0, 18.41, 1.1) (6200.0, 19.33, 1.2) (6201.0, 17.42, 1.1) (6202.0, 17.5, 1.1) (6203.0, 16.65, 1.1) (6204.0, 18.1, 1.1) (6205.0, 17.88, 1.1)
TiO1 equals 0.01 mag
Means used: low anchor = 17.8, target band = 17.8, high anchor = 18.3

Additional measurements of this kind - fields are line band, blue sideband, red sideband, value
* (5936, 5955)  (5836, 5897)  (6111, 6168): -0.02 mag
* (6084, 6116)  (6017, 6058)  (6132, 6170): -0.02 mag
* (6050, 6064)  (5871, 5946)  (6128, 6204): -0.05 mag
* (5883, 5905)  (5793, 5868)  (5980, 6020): 0.19 mag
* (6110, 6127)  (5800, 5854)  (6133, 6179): -0.05 mag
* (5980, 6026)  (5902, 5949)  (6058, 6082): 0.02 mag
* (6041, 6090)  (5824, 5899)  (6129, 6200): -0.06 mag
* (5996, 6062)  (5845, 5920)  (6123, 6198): -0.04 mag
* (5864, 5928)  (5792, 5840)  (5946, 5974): 0.06 mag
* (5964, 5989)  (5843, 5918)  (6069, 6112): -0.02 mag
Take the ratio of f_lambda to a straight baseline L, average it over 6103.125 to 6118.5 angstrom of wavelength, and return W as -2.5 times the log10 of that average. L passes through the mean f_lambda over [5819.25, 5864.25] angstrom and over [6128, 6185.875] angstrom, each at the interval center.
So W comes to -0.055 mag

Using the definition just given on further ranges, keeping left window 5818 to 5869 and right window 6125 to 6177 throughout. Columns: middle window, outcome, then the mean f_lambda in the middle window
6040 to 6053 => -0.06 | 18.7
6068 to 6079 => -0.04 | 18.4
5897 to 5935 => 0.01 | 17.5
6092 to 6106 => -0.01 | 17.9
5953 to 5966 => -0.04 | 18.2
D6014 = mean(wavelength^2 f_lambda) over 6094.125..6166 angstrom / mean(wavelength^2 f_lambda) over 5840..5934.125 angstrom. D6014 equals 1.13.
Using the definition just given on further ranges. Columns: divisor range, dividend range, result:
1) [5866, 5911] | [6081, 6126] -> 1.17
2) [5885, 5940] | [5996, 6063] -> 1.13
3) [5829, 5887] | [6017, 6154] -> 1.10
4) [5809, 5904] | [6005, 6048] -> 1.12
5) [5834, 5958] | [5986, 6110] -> 1.10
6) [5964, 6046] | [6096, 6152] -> 1.06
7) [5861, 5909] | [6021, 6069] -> 1.16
